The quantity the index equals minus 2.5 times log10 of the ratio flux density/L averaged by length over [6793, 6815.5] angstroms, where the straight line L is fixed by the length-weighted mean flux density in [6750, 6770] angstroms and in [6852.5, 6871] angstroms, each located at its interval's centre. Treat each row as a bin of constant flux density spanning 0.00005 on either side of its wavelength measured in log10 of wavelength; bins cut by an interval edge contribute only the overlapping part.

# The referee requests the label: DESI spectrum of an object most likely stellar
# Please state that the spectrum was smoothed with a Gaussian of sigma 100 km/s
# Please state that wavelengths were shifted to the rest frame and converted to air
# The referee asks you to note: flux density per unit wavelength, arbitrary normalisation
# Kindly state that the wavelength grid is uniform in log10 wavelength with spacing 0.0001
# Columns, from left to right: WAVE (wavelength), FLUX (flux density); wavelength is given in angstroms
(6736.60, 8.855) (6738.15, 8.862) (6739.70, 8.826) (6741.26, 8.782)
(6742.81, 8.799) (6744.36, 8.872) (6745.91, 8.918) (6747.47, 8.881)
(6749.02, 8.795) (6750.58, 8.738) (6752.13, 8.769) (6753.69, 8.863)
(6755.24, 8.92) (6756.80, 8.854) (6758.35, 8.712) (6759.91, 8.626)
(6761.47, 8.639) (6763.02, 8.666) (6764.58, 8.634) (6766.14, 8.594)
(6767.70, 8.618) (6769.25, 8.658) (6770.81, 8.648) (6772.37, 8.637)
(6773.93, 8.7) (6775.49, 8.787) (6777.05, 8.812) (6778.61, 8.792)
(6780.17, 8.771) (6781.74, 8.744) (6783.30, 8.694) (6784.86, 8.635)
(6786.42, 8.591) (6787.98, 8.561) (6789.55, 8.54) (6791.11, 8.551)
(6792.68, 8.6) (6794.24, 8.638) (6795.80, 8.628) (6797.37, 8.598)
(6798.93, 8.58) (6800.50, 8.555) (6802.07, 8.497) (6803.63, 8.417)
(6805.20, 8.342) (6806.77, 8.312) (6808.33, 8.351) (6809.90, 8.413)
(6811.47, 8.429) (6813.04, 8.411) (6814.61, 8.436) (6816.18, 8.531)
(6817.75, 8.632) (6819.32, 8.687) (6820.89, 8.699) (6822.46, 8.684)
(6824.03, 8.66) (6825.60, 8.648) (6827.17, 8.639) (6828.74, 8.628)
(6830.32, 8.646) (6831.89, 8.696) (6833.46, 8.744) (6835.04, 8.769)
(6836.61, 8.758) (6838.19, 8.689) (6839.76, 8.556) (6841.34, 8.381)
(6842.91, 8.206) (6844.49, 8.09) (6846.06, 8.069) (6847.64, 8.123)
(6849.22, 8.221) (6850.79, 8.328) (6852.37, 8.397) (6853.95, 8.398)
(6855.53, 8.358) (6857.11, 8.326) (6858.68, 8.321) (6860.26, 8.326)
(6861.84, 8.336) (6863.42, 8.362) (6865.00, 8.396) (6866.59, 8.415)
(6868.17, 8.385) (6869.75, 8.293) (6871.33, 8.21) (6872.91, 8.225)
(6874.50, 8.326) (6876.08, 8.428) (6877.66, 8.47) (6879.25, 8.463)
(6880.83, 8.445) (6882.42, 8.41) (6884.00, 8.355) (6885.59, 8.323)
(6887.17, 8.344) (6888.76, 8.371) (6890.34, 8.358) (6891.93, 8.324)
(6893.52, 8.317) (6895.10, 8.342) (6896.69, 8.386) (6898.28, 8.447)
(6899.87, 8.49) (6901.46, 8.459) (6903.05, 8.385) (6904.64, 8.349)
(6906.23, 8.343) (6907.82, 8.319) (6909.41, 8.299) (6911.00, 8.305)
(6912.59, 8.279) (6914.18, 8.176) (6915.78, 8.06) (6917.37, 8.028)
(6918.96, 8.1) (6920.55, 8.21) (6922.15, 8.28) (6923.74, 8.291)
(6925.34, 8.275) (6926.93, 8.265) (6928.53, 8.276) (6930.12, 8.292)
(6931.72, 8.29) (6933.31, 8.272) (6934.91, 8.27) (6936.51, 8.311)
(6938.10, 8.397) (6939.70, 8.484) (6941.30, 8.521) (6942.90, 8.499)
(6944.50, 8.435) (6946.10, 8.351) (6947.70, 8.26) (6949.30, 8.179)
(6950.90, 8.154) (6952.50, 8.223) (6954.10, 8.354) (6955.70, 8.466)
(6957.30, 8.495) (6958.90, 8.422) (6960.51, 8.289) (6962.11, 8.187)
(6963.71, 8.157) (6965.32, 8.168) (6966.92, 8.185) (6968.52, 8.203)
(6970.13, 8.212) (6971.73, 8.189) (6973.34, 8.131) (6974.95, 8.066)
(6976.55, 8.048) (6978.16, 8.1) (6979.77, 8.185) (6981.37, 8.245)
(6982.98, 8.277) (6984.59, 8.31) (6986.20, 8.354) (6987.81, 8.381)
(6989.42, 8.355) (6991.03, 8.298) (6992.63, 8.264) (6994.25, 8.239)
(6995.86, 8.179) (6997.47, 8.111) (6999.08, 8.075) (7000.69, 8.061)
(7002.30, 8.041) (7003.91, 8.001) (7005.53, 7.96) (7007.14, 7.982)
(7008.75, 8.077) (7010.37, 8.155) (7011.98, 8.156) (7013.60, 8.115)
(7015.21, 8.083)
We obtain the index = 0.01 mag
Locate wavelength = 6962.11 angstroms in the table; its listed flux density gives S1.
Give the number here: 8.187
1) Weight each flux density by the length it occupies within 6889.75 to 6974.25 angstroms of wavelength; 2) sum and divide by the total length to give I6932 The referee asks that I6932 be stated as 8.3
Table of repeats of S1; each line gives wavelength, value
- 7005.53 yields 7.96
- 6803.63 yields 8.417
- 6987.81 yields 8.381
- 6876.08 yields 8.428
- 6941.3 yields 8.521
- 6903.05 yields 8.385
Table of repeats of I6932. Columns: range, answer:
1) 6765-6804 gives 8.64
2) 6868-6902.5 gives 8.37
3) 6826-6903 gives 8.4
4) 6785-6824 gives 8.53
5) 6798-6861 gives 8.47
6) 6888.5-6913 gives 8.36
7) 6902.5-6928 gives 8.25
